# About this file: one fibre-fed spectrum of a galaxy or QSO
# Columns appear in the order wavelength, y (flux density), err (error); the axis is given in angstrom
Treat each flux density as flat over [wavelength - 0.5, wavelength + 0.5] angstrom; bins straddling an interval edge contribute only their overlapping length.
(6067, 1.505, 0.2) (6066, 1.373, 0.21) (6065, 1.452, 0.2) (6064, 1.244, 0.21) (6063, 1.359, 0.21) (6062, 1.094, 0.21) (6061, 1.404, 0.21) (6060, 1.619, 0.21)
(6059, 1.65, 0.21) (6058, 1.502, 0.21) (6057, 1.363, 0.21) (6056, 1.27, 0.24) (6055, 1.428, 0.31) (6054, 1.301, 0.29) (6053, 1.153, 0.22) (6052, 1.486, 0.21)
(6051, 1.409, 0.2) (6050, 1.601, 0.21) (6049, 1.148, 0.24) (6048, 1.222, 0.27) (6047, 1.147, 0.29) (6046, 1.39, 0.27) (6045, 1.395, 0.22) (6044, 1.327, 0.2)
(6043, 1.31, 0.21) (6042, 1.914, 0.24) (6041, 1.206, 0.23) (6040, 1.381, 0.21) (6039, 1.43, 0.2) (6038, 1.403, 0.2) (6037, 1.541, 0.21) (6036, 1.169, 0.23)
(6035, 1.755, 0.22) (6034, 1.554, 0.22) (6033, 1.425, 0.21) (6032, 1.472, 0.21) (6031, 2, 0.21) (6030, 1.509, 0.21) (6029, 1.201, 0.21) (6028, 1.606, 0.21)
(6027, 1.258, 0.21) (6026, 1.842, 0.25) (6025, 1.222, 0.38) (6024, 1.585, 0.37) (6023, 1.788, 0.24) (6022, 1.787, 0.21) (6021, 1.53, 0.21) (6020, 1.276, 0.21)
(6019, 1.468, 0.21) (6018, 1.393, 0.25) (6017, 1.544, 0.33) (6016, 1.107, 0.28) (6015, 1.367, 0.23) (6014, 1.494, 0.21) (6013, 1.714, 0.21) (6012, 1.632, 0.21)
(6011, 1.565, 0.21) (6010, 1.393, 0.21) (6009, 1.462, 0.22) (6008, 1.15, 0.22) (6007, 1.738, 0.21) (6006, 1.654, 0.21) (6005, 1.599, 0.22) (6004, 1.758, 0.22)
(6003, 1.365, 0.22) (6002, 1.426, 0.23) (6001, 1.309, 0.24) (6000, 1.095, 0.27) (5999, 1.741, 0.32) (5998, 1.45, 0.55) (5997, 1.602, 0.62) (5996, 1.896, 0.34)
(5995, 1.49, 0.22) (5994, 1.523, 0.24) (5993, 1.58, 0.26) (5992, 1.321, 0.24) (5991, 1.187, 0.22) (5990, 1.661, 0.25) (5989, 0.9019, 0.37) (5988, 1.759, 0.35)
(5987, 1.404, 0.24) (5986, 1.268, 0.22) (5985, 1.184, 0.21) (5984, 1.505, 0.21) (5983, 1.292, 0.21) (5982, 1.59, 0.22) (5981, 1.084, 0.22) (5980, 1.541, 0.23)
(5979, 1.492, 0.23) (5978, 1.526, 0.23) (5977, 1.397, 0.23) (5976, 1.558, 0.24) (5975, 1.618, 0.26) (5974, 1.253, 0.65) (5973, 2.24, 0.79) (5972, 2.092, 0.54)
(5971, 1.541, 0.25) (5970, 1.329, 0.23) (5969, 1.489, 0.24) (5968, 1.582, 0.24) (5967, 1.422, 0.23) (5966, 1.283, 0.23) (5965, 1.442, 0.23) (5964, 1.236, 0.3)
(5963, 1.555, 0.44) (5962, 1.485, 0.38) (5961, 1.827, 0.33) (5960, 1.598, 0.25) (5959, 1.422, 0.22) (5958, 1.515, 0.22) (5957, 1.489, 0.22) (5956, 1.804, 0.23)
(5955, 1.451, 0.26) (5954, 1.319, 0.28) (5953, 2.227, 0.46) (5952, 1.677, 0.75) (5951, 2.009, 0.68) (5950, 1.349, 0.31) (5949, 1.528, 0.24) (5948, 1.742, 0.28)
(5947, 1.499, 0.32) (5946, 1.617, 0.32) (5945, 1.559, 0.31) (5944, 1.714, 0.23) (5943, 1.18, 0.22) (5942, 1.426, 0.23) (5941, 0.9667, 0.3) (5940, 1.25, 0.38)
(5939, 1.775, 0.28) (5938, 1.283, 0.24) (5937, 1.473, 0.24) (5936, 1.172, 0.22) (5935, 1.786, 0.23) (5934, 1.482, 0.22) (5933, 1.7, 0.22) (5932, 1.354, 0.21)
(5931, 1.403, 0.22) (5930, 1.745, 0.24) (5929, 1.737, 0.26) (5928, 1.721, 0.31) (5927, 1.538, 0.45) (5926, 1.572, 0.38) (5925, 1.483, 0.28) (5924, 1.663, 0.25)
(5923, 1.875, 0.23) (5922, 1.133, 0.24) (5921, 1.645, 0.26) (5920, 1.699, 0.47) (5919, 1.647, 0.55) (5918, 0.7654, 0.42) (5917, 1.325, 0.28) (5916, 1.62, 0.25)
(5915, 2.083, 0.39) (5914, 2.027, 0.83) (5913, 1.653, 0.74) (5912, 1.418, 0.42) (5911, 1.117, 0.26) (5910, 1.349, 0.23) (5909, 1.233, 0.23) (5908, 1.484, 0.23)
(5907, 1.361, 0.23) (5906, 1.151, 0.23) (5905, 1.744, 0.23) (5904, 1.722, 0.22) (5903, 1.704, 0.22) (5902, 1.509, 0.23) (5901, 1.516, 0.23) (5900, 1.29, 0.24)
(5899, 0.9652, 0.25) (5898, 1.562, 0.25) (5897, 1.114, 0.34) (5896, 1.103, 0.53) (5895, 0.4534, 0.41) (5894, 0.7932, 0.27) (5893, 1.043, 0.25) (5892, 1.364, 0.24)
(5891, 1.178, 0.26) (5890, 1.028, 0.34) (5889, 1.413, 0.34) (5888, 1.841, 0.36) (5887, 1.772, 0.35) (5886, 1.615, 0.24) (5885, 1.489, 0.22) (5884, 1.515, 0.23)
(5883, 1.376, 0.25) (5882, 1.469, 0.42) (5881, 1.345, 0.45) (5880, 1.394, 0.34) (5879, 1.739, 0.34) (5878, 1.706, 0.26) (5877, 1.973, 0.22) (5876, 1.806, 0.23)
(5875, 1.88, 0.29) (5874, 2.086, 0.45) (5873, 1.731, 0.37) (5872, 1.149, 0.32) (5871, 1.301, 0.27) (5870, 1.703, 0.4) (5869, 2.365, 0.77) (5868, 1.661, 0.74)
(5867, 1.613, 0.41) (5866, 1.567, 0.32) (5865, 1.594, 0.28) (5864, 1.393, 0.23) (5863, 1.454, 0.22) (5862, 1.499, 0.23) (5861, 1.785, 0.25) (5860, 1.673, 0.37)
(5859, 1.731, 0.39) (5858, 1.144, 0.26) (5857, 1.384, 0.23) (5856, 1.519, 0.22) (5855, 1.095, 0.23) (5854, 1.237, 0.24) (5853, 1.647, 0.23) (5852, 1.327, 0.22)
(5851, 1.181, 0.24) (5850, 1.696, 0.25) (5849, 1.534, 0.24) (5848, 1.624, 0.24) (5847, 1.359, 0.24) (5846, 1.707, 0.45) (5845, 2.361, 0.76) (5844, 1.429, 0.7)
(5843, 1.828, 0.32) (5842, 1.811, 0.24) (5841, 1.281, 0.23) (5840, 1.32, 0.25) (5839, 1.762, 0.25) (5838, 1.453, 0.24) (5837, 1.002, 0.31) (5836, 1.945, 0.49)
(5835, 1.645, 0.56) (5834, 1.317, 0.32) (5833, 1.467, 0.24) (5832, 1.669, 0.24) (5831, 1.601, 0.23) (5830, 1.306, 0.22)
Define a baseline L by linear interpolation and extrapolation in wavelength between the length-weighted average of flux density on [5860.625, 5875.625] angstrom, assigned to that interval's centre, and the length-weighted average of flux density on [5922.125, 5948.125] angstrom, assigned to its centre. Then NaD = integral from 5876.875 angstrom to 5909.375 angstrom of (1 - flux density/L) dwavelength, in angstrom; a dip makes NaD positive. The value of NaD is 4.4 angstrom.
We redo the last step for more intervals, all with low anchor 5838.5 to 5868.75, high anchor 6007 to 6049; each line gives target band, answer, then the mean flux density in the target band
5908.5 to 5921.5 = 0.1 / 1.51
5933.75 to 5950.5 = 0.5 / 1.46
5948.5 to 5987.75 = -1.0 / 1.53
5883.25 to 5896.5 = 2.2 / 1.28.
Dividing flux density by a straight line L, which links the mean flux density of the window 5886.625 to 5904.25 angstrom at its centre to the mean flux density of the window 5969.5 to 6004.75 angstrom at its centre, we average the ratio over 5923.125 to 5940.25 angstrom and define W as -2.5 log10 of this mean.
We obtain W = -0.14 mag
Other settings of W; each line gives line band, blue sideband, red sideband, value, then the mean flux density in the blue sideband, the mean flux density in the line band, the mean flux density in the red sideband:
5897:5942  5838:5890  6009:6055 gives 0.035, 1.58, 1.49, 1.45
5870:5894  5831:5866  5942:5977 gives 0.015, 1.53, 1.52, 1.57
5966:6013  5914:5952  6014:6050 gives -0.004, 1.54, 1.49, 1.45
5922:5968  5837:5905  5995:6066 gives -0.041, 1.5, 1.54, 1.46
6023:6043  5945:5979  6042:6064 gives -0.063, 1.58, 1.5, 1.37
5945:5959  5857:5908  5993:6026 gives -0.086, 1.49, 1.62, 1.51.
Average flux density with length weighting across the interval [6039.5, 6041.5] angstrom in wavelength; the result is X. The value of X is 1.29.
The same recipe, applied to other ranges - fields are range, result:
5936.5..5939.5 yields 1.51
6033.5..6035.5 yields 1.65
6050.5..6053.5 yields 1.35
